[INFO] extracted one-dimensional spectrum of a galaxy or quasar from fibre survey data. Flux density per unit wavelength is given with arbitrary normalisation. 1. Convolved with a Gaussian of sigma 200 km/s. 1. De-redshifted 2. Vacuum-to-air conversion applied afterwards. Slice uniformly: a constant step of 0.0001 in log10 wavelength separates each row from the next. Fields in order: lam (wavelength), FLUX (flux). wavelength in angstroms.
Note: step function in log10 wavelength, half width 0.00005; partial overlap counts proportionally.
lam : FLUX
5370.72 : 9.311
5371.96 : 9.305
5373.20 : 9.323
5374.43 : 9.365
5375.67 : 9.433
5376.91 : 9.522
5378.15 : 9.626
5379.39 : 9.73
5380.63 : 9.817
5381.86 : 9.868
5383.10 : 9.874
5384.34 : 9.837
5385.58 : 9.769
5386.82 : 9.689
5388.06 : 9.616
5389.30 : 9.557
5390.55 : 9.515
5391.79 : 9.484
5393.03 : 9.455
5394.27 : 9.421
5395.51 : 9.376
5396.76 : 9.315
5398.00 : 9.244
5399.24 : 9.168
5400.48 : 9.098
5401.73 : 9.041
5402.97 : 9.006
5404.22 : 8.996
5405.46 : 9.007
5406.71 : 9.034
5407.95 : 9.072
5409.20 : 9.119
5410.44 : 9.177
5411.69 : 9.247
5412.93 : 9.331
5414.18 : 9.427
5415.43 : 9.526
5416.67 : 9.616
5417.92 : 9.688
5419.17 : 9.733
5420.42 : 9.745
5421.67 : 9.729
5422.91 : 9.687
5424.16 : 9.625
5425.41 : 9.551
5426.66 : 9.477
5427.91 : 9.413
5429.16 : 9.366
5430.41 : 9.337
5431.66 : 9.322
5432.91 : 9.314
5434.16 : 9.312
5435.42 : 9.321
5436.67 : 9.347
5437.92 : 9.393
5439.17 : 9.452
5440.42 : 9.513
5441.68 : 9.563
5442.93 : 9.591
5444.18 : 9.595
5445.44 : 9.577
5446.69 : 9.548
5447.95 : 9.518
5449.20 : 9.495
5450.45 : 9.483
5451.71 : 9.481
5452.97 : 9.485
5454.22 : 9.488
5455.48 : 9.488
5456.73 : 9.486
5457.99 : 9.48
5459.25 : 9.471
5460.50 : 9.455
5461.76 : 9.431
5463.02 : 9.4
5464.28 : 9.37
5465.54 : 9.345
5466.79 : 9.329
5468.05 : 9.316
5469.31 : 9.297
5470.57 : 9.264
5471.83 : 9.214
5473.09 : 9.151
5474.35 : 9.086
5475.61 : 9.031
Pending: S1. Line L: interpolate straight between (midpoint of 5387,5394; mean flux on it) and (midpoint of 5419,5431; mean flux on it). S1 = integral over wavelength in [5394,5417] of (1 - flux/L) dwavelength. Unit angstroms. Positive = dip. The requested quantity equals 0.8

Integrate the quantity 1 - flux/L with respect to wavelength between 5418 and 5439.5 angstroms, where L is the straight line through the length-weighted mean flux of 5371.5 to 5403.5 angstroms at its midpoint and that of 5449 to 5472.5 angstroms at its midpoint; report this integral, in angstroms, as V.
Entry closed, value -0.1 angstroms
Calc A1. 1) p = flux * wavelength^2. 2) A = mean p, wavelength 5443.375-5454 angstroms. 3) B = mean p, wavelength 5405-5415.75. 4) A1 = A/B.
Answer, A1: 1.05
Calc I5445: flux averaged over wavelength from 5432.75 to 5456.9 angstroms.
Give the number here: 9.48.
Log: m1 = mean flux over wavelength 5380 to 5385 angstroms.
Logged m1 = 9.86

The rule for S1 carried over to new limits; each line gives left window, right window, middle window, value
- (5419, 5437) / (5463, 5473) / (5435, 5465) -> -0.30 angstroms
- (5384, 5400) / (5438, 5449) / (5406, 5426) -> 0.12 angstroms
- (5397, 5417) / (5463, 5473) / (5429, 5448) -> -0.39 angstroms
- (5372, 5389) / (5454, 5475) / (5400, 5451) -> 0.46 angstroms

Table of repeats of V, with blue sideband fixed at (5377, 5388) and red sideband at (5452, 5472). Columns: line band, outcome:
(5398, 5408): 0.6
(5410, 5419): 0.2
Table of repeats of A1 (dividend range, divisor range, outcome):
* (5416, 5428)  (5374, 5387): 1.01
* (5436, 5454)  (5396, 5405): 1.06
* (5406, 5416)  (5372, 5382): 0.98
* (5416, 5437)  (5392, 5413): 1.04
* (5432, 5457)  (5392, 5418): 1.04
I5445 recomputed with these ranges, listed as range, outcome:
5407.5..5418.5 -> 9.36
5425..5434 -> 9.39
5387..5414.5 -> 9.26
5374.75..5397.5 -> 9.6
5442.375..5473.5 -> 9.43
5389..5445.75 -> 9.39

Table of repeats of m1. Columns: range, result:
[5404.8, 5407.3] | 9.02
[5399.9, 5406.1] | 9.02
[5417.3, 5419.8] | 9.69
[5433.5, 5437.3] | 9.32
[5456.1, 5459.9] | 9.5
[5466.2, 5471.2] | 9.3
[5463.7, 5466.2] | 9.38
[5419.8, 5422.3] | 9.76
